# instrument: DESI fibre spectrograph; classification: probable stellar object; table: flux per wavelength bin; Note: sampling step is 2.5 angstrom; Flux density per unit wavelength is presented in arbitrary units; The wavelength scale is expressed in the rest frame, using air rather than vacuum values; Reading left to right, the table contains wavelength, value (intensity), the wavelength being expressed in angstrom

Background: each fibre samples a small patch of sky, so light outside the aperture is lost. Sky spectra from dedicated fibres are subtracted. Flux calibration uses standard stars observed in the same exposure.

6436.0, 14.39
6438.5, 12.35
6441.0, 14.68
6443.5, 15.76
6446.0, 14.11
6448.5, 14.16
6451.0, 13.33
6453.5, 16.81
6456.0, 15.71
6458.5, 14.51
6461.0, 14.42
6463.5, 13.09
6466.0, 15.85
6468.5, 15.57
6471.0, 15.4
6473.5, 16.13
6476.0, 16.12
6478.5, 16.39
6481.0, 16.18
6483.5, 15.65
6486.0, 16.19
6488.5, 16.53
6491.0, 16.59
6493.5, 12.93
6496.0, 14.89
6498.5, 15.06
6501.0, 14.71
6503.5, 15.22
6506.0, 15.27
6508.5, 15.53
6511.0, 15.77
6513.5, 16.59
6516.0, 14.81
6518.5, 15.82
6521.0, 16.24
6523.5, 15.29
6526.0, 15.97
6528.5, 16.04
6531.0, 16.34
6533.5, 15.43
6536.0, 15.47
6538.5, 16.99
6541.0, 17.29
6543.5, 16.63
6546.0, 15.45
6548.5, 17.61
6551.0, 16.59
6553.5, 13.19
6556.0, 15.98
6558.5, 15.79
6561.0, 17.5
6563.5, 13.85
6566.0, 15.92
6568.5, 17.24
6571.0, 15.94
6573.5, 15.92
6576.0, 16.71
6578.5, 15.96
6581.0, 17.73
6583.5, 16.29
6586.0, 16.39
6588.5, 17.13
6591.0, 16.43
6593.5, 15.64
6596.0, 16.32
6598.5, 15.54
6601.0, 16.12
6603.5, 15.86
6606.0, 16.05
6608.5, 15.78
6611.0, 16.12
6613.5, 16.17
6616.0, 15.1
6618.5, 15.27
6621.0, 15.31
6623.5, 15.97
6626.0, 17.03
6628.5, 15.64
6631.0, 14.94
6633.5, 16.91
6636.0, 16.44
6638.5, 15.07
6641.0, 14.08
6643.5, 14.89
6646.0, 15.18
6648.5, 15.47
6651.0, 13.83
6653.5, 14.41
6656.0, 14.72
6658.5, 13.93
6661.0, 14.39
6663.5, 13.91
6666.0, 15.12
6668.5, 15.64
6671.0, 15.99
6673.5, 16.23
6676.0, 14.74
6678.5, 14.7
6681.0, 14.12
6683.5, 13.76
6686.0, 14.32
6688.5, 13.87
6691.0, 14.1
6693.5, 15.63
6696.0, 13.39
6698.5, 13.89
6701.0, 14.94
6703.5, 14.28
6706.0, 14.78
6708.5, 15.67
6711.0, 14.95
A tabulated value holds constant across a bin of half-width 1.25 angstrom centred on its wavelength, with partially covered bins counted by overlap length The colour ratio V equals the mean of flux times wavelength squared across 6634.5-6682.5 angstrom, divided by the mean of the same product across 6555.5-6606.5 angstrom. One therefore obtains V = 0.9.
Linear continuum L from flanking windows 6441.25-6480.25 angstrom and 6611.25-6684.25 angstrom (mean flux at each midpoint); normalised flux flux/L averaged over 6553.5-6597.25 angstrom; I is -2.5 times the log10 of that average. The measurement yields -0.07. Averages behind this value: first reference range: 15.2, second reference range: 15.2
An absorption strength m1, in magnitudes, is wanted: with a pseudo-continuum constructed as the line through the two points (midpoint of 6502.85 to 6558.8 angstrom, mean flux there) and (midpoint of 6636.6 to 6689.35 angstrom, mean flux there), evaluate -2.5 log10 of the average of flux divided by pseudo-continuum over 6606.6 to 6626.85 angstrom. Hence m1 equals -0.05 mag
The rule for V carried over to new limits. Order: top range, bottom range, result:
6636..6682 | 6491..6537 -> 1.00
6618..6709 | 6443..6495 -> 1.03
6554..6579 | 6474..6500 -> 1.05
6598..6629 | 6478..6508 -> 1.07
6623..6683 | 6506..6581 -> 0.98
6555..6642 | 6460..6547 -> 1.05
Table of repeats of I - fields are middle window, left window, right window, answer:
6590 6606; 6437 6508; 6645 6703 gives -0.08 mag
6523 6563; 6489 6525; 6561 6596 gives -0.02 mag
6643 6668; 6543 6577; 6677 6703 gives 0.01 mag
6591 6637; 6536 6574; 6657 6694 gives -0.04 mag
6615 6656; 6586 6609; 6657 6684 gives 0.01 mag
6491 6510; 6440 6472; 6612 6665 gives 0.00 mag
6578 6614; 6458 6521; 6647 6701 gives -0.09 mag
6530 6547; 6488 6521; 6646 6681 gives -0.07 mag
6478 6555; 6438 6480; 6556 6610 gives -0.01 mag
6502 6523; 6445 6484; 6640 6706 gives -0.04 mag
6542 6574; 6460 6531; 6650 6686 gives -0.05 mag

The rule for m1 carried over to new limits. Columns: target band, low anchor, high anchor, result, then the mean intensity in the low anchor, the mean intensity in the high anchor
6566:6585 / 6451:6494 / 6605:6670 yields -0.077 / 15.5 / 15.3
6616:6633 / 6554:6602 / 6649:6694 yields -0.020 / 16.2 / 14.6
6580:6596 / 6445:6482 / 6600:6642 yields -0.062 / 15.2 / 15.8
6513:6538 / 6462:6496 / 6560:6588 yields 0.008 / 15.6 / 16.3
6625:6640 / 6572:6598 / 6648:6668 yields -0.056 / 16.4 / 14.5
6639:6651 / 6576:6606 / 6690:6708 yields 0.043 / 16.3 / 14.5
